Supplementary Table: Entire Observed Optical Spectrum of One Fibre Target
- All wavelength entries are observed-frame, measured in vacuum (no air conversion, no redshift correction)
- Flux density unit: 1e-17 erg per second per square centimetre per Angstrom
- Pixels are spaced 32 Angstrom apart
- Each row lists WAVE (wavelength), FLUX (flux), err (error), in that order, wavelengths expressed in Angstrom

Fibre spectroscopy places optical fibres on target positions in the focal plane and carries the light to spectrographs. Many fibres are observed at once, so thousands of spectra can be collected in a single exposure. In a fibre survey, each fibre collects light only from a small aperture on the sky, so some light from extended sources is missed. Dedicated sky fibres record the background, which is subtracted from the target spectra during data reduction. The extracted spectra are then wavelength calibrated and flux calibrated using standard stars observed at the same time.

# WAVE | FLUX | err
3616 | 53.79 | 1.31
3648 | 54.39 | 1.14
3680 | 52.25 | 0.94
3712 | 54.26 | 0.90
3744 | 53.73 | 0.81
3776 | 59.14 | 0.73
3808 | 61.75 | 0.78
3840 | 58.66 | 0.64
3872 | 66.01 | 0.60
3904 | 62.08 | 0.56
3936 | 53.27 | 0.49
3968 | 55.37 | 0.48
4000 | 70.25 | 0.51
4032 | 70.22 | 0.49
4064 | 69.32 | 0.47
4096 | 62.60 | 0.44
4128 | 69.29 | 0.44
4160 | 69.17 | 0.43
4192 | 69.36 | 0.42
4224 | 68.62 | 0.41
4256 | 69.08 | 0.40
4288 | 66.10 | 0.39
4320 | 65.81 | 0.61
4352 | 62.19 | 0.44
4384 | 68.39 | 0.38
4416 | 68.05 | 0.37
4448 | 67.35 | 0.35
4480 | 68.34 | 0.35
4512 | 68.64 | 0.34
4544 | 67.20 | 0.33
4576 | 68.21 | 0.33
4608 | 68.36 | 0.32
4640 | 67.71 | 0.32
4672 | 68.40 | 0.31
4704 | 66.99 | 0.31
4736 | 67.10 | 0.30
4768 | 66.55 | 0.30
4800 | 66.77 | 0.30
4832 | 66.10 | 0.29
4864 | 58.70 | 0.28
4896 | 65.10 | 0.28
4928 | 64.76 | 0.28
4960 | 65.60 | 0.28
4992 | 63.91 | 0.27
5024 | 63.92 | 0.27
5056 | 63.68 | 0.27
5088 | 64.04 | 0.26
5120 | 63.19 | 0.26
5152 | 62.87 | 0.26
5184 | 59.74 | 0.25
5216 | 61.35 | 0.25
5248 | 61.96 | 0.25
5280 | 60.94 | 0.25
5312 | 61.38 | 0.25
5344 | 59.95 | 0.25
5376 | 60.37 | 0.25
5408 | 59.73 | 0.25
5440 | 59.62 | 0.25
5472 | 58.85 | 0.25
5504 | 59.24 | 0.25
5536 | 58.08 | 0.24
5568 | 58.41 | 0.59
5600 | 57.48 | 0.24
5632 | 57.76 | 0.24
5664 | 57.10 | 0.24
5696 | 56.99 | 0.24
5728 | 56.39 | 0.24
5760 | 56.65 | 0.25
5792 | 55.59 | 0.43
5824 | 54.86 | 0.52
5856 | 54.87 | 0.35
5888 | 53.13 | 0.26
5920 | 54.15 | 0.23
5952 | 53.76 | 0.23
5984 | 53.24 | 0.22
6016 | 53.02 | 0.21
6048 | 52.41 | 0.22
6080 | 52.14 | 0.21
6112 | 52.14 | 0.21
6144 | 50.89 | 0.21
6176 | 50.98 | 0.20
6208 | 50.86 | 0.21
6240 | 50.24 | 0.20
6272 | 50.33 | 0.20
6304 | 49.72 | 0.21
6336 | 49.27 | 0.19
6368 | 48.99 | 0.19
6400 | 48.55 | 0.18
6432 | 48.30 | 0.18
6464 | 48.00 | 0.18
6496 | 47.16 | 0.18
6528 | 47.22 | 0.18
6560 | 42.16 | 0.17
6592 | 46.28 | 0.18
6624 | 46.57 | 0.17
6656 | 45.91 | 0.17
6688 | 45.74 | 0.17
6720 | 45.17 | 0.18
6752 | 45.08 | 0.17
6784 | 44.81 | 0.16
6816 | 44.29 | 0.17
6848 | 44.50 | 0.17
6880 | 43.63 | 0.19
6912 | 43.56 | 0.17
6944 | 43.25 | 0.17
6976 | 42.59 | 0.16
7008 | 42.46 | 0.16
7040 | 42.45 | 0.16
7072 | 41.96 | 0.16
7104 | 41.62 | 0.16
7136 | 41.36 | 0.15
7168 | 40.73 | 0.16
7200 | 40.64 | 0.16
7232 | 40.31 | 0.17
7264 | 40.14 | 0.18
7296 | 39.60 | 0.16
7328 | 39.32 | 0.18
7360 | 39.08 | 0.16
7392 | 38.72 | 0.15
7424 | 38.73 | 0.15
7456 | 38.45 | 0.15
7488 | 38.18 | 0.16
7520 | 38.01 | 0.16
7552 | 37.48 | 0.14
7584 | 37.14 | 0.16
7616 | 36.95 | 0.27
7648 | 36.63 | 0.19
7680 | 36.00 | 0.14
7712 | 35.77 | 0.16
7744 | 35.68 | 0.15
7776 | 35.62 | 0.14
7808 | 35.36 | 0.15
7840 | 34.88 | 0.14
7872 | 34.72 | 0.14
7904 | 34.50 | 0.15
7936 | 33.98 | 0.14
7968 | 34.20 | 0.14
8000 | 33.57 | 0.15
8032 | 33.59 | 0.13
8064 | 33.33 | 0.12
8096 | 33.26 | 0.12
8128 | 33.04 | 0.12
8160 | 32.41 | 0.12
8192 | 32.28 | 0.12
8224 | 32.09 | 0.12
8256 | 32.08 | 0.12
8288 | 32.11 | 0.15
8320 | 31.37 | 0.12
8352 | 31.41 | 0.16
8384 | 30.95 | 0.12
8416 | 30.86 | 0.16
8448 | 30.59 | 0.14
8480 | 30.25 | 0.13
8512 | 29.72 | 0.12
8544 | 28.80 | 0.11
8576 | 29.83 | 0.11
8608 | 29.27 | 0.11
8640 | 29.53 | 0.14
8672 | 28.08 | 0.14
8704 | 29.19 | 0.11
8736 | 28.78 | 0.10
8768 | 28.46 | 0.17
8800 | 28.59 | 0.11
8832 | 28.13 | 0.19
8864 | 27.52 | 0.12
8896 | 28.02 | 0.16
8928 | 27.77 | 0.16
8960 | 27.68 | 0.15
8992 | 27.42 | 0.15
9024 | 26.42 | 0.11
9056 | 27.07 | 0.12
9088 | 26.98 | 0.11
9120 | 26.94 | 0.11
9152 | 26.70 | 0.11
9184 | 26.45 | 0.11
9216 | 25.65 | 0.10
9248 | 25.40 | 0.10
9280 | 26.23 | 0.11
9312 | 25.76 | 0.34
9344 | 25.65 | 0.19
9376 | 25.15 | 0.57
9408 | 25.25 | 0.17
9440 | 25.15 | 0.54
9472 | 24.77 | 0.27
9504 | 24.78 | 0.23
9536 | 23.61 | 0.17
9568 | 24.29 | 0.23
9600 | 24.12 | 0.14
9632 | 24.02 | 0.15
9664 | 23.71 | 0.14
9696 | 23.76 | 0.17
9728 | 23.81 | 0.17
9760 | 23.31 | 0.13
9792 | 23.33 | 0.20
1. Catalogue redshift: 0.00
